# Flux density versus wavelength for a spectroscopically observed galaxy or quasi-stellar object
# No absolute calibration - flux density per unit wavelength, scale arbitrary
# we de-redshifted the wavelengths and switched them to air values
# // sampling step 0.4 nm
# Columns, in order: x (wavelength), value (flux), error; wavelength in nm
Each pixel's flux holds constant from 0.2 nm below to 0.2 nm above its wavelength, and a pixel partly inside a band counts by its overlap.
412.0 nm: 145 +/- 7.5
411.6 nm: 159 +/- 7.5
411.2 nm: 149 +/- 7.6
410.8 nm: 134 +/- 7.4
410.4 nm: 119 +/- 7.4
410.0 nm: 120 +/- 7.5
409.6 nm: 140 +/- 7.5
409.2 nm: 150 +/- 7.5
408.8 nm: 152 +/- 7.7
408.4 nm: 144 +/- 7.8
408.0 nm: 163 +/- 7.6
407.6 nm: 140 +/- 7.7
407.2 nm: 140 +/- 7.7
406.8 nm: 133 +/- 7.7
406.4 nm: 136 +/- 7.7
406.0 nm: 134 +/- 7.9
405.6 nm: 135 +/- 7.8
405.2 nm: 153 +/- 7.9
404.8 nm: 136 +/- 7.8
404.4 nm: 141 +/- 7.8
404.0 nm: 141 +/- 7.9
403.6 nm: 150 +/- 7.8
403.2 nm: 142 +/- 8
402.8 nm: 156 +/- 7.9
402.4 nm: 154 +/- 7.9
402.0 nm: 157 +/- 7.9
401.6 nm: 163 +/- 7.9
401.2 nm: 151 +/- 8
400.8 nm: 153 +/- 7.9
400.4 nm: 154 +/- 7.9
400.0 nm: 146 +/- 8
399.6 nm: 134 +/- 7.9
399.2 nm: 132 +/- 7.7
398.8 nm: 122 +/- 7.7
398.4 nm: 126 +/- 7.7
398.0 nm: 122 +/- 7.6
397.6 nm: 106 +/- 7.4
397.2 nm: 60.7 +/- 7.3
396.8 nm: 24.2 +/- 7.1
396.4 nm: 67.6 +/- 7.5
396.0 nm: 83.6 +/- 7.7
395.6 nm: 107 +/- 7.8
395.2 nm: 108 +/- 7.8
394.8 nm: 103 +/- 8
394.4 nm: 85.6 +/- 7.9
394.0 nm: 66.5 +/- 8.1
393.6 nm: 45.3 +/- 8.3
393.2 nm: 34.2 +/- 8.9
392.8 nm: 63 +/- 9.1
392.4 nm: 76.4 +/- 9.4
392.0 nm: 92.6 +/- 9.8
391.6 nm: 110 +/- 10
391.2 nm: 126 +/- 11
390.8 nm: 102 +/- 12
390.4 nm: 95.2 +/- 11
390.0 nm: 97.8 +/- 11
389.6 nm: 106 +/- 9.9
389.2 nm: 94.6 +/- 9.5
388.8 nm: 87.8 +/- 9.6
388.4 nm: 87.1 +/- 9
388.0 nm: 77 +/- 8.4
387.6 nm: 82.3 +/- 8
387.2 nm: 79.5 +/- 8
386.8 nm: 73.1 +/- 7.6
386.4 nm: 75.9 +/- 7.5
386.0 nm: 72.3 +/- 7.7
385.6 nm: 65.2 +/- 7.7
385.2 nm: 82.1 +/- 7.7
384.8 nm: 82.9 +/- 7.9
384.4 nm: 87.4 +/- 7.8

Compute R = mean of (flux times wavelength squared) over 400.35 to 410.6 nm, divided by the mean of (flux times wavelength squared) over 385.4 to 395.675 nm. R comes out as 1.8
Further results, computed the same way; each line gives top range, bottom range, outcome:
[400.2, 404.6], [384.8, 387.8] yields 2.15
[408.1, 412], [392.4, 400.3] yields 1.64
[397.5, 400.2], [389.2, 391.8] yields 1.26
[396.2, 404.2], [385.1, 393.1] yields 1.57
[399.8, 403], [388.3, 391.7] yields 1.62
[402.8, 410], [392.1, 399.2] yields 1.79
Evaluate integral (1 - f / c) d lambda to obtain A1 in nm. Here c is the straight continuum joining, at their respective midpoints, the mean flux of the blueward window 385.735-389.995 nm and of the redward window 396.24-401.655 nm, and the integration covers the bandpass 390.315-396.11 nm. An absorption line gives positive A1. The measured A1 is 0.78 nm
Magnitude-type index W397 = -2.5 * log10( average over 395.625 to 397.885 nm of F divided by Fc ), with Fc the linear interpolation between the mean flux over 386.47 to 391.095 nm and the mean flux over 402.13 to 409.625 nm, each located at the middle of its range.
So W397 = 0.489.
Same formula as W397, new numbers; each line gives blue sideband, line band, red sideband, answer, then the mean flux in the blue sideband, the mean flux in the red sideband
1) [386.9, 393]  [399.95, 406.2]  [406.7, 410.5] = -0.18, 91.5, 141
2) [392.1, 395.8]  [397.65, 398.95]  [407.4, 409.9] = -0.24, 77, 147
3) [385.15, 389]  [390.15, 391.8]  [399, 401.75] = -0.10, 78.1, 147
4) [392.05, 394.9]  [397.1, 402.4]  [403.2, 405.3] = -0.20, 67.8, 144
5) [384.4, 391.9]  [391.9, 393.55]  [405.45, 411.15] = 0.50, 88.7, 139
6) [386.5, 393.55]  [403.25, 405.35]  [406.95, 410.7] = -0.13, 86.3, 141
